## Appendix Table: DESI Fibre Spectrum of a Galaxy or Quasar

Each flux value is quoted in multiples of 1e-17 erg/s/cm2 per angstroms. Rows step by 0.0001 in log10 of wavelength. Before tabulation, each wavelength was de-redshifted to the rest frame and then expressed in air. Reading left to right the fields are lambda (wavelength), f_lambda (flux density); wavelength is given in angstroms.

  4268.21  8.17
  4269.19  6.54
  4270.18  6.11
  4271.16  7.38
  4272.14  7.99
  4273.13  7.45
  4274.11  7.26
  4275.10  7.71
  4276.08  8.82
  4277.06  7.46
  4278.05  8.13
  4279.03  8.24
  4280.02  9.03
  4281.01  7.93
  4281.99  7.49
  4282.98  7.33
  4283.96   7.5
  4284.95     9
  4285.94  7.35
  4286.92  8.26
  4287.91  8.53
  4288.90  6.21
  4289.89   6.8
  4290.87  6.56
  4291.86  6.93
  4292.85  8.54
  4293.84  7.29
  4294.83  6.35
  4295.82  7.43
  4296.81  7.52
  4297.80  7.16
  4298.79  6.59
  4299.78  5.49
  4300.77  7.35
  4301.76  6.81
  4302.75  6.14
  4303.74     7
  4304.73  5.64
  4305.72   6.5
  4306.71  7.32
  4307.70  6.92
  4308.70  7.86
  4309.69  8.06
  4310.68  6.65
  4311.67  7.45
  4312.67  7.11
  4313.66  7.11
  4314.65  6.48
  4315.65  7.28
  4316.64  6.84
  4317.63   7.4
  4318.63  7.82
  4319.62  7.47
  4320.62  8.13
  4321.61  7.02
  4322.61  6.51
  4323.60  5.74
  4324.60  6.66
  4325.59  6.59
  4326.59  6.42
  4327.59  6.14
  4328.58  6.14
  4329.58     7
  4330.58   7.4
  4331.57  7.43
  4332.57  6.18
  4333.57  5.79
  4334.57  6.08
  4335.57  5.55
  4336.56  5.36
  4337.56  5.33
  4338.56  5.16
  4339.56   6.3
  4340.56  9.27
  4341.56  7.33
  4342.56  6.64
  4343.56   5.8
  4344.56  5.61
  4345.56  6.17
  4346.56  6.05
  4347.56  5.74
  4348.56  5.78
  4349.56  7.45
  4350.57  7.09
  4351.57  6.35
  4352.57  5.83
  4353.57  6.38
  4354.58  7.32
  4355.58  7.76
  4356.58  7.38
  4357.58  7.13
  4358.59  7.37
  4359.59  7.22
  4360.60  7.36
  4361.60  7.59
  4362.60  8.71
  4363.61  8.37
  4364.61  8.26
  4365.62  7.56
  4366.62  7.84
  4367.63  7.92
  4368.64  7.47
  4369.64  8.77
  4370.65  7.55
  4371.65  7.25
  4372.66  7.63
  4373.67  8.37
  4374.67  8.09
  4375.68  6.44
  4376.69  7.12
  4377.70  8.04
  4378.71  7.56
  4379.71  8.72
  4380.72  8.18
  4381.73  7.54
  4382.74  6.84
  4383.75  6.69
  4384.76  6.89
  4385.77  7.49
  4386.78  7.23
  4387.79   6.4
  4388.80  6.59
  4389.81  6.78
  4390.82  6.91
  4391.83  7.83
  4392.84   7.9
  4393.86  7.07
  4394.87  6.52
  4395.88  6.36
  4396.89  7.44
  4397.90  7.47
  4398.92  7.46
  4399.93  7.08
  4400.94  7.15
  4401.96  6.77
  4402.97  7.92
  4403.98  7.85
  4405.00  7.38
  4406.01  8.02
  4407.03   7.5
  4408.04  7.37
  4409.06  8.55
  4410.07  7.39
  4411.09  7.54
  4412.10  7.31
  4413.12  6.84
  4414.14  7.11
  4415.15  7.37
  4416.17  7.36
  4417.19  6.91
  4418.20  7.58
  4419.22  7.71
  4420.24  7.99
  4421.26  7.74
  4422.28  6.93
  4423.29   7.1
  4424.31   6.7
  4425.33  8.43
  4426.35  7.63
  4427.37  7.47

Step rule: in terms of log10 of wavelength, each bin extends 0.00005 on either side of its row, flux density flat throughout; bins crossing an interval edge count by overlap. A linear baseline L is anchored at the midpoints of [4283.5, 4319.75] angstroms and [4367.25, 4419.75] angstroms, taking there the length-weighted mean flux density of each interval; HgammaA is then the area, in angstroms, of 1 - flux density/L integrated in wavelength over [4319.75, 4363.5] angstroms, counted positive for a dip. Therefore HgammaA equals 3.5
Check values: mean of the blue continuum 7.15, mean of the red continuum 7.41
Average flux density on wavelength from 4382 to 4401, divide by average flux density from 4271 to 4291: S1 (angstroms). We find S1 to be 0.91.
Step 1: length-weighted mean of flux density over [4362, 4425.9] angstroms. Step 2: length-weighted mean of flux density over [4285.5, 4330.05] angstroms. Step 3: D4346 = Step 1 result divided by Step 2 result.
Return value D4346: 1.07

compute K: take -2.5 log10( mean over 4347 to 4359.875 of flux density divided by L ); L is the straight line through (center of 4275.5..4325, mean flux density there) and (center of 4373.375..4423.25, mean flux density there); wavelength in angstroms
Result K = 0.08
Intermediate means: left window 7.27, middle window 6.82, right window 7.37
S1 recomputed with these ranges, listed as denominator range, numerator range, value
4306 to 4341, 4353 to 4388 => 1.11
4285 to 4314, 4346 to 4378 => 1.03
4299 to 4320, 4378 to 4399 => 1.04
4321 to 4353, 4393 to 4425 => 1.15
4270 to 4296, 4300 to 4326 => 0.92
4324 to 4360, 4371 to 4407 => 1.12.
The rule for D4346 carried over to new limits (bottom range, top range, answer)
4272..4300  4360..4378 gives 1.03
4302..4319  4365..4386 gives 1.08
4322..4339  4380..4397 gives 1.14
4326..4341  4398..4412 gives 1.18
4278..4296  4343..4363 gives 0.89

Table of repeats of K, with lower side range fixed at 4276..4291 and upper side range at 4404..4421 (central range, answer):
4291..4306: 0.14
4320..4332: 0.14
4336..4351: 0.21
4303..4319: 0.10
